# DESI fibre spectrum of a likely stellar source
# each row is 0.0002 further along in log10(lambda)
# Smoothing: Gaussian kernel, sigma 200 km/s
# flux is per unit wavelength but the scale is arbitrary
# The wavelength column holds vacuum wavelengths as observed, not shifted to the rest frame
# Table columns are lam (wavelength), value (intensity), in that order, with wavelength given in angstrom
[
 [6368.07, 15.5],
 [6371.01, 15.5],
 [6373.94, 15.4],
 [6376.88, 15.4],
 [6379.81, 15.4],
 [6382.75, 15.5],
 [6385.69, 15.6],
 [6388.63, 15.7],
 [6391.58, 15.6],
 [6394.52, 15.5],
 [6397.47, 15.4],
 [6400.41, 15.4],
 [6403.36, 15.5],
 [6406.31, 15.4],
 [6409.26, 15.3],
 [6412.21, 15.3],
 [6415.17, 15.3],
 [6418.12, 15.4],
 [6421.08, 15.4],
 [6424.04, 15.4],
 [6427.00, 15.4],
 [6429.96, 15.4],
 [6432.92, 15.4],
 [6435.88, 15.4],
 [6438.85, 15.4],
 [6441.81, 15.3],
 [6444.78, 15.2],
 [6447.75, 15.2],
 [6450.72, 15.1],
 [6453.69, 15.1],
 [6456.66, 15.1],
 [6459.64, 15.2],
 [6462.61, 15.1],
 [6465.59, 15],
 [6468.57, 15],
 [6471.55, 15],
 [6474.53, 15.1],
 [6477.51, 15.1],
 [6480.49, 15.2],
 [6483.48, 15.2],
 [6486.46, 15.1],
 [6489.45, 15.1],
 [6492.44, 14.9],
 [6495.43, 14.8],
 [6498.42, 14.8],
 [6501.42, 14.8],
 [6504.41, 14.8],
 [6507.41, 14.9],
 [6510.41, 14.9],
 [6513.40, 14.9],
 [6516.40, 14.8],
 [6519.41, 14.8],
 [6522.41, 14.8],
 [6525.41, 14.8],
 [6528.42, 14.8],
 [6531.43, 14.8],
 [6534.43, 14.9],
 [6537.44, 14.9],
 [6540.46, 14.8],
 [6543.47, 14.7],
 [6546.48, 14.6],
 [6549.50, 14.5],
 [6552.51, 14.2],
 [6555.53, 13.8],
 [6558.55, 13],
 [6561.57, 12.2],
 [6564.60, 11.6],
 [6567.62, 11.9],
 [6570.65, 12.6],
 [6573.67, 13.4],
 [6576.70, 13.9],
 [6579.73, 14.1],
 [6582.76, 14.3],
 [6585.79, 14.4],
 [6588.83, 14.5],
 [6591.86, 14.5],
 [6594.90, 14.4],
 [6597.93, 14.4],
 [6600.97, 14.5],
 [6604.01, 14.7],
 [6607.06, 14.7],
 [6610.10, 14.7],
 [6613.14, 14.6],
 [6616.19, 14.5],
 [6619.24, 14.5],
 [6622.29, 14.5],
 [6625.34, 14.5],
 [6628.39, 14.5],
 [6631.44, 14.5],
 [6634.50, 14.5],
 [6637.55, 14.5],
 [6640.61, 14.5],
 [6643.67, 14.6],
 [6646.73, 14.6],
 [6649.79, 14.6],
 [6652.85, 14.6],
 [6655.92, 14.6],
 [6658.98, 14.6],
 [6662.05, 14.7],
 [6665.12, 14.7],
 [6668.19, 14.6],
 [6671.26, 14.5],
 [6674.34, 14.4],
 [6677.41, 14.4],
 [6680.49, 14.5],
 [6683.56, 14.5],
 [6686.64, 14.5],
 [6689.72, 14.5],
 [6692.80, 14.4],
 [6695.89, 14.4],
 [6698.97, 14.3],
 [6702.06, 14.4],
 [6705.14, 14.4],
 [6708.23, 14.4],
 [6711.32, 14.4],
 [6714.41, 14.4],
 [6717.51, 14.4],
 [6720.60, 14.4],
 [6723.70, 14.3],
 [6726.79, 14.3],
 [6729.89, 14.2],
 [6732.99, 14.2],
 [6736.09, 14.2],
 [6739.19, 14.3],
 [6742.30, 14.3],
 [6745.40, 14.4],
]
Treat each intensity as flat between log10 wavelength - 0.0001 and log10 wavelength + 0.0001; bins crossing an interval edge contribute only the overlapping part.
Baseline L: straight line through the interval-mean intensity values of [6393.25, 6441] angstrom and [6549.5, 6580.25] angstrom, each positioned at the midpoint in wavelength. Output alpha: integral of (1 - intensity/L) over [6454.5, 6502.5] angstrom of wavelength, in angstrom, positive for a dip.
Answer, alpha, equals -1.97 angstrom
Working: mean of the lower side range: 15.4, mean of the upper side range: 13.1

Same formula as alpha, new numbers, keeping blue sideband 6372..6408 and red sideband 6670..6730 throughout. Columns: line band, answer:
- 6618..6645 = 0.2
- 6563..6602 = 2.9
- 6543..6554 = 0.3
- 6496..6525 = 0.4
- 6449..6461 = 0.1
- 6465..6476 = 0.1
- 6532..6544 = 0.1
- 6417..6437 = -0.1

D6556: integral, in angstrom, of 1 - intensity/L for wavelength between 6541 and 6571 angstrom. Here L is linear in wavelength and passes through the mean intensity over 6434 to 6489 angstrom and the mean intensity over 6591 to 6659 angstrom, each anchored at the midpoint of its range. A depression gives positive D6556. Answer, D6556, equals 2.88 angstrom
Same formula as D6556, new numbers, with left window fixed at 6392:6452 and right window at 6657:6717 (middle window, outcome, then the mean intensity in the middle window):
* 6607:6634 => 0.3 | 14.5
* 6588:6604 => 0.3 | 14.5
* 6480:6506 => 0.3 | 15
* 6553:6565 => 1.6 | 12.9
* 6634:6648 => 0.1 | 14.5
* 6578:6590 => 0.4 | 14.3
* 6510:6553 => 0.7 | 14.8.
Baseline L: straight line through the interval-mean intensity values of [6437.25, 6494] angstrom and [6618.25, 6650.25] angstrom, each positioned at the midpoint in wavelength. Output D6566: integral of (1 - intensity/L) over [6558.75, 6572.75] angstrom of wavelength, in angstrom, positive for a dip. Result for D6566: 2.42 angstrom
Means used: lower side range 15.1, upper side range 14.5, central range 12.2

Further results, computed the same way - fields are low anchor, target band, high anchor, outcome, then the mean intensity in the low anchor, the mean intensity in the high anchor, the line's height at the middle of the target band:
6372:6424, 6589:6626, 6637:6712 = 0.5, 15.4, 14.5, 14.7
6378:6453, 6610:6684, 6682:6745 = 0.2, 15.4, 14.4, 14.6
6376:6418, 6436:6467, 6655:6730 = 0.2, 15.5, 14.5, 15.3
